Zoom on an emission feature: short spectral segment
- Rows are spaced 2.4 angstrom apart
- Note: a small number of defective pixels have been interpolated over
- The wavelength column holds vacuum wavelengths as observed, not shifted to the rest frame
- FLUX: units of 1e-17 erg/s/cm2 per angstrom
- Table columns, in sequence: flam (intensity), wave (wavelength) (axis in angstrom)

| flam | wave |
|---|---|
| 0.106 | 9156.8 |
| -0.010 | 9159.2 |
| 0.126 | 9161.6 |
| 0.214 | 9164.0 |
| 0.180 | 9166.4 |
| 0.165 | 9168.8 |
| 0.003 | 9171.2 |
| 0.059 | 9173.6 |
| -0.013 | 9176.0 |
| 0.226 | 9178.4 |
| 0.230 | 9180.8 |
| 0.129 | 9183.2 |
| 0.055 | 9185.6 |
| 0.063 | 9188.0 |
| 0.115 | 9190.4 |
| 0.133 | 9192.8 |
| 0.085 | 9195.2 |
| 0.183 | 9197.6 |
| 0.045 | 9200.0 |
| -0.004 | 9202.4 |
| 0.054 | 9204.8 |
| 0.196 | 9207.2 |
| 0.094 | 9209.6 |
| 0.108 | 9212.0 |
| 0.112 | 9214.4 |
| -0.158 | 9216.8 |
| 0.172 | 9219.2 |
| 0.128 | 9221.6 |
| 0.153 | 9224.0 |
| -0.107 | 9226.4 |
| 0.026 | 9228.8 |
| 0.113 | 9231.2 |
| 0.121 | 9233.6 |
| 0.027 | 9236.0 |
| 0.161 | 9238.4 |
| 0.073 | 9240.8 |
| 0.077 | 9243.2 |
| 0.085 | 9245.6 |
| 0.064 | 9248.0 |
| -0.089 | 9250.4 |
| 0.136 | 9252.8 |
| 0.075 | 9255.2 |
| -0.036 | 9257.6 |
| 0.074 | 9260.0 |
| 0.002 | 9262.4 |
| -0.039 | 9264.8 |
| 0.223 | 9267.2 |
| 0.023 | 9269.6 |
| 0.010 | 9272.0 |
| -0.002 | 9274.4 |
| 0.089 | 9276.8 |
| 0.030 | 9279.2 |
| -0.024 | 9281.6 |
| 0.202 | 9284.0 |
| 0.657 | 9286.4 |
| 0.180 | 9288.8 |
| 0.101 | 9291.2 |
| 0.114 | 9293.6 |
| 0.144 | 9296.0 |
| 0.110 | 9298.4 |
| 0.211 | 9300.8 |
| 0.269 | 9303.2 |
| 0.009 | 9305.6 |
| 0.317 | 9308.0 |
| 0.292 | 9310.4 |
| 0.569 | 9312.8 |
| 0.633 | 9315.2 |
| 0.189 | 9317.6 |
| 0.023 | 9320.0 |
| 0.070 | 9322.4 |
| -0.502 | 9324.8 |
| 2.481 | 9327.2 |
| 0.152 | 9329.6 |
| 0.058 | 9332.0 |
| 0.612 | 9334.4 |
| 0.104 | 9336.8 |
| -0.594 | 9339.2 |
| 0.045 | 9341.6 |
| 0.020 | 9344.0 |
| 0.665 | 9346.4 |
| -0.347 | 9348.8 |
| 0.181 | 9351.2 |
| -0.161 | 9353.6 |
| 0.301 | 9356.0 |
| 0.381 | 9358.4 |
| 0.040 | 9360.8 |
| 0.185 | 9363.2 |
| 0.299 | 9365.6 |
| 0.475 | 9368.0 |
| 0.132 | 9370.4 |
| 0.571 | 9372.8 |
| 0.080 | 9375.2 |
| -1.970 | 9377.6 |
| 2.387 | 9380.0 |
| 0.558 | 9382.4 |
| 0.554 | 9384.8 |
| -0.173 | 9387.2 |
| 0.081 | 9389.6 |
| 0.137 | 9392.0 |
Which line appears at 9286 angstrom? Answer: H-beta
